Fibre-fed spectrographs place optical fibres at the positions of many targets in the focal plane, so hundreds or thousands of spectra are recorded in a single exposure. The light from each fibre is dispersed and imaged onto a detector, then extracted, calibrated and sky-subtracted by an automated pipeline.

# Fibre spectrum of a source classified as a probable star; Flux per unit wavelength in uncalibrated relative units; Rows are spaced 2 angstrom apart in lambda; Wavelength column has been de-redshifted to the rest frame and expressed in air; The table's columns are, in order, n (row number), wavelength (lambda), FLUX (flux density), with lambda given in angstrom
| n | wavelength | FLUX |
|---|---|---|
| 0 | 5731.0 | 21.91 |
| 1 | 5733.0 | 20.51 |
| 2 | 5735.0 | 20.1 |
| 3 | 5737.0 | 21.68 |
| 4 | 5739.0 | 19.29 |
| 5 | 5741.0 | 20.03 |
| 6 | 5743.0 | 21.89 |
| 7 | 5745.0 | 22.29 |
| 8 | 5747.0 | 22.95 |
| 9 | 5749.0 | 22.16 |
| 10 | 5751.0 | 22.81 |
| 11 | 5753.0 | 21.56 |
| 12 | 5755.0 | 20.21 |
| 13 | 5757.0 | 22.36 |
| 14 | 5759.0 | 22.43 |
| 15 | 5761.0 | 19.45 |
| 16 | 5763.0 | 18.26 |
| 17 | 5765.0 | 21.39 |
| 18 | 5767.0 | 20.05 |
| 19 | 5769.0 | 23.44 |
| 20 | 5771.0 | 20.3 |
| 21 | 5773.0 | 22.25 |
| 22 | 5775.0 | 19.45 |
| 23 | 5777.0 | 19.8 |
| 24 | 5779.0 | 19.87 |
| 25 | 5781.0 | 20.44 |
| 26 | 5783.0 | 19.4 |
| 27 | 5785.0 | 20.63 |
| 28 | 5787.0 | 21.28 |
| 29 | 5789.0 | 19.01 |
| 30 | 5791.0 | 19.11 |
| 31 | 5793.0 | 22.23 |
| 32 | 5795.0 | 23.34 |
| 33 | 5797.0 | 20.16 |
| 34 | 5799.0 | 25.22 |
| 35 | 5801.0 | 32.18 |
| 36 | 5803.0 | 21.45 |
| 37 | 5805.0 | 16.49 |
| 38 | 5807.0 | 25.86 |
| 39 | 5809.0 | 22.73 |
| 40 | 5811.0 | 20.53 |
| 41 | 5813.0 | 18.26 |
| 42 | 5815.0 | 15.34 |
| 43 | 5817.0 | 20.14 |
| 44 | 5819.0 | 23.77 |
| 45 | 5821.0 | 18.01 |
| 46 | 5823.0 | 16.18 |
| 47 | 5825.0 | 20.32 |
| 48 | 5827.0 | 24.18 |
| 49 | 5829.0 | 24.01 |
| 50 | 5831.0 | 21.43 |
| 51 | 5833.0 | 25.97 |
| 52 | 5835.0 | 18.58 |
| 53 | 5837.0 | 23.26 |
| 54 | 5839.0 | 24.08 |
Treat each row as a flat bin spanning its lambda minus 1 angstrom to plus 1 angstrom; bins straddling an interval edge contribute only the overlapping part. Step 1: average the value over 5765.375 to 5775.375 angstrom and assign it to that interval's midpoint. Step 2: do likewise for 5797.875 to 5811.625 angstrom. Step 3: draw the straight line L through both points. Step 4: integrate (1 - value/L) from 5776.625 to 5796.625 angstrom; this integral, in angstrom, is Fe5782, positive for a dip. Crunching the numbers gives 1.6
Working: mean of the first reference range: 21.2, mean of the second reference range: 23.5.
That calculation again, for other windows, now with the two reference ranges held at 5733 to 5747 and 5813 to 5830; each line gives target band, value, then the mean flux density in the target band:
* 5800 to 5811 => -1.7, 23.4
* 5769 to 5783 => 0.1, 20.5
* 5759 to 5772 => 0.1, 20.6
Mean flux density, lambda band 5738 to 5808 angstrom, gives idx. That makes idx 21.4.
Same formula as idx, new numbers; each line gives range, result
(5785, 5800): 21.4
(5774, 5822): 21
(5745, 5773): 21.4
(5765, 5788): 20.7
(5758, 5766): 20.4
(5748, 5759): 21.9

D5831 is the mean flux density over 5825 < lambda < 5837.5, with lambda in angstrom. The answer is 22.7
